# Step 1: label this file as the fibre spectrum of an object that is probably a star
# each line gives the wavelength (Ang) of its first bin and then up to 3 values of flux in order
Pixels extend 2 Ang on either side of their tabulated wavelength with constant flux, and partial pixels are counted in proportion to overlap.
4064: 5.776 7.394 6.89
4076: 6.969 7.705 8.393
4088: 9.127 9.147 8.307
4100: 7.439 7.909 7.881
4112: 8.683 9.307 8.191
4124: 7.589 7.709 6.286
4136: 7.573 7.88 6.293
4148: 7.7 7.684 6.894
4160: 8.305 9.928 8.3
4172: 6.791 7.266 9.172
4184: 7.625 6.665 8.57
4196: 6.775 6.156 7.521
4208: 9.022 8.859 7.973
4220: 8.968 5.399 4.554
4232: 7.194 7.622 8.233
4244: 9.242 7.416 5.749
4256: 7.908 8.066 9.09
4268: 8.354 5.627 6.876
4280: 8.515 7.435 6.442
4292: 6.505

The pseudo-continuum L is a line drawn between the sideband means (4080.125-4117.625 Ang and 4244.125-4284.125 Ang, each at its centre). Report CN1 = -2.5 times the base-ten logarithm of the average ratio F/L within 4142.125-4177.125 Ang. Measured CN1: 0.06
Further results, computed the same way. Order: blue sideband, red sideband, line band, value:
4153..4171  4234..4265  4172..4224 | 0.05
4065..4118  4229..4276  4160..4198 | -0.02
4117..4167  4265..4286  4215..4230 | 0.14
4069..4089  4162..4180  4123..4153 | 0.10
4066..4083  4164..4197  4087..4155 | -0.05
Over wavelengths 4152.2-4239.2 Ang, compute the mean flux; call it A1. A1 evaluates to 7.61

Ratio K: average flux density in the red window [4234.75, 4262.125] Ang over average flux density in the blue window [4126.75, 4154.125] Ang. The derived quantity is 1.06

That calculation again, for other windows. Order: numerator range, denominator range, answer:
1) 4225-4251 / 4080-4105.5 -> 0.87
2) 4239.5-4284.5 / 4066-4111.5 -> 0.97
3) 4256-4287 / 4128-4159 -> 1.06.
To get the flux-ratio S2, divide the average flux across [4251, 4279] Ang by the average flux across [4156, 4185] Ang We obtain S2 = 0.92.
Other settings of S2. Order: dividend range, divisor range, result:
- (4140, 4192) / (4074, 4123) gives 0.94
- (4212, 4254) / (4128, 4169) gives 0.95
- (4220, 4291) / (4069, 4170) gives 0.92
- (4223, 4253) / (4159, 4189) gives 0.87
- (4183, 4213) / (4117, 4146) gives 1.02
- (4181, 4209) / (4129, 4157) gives 1.04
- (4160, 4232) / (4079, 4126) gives 0.92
